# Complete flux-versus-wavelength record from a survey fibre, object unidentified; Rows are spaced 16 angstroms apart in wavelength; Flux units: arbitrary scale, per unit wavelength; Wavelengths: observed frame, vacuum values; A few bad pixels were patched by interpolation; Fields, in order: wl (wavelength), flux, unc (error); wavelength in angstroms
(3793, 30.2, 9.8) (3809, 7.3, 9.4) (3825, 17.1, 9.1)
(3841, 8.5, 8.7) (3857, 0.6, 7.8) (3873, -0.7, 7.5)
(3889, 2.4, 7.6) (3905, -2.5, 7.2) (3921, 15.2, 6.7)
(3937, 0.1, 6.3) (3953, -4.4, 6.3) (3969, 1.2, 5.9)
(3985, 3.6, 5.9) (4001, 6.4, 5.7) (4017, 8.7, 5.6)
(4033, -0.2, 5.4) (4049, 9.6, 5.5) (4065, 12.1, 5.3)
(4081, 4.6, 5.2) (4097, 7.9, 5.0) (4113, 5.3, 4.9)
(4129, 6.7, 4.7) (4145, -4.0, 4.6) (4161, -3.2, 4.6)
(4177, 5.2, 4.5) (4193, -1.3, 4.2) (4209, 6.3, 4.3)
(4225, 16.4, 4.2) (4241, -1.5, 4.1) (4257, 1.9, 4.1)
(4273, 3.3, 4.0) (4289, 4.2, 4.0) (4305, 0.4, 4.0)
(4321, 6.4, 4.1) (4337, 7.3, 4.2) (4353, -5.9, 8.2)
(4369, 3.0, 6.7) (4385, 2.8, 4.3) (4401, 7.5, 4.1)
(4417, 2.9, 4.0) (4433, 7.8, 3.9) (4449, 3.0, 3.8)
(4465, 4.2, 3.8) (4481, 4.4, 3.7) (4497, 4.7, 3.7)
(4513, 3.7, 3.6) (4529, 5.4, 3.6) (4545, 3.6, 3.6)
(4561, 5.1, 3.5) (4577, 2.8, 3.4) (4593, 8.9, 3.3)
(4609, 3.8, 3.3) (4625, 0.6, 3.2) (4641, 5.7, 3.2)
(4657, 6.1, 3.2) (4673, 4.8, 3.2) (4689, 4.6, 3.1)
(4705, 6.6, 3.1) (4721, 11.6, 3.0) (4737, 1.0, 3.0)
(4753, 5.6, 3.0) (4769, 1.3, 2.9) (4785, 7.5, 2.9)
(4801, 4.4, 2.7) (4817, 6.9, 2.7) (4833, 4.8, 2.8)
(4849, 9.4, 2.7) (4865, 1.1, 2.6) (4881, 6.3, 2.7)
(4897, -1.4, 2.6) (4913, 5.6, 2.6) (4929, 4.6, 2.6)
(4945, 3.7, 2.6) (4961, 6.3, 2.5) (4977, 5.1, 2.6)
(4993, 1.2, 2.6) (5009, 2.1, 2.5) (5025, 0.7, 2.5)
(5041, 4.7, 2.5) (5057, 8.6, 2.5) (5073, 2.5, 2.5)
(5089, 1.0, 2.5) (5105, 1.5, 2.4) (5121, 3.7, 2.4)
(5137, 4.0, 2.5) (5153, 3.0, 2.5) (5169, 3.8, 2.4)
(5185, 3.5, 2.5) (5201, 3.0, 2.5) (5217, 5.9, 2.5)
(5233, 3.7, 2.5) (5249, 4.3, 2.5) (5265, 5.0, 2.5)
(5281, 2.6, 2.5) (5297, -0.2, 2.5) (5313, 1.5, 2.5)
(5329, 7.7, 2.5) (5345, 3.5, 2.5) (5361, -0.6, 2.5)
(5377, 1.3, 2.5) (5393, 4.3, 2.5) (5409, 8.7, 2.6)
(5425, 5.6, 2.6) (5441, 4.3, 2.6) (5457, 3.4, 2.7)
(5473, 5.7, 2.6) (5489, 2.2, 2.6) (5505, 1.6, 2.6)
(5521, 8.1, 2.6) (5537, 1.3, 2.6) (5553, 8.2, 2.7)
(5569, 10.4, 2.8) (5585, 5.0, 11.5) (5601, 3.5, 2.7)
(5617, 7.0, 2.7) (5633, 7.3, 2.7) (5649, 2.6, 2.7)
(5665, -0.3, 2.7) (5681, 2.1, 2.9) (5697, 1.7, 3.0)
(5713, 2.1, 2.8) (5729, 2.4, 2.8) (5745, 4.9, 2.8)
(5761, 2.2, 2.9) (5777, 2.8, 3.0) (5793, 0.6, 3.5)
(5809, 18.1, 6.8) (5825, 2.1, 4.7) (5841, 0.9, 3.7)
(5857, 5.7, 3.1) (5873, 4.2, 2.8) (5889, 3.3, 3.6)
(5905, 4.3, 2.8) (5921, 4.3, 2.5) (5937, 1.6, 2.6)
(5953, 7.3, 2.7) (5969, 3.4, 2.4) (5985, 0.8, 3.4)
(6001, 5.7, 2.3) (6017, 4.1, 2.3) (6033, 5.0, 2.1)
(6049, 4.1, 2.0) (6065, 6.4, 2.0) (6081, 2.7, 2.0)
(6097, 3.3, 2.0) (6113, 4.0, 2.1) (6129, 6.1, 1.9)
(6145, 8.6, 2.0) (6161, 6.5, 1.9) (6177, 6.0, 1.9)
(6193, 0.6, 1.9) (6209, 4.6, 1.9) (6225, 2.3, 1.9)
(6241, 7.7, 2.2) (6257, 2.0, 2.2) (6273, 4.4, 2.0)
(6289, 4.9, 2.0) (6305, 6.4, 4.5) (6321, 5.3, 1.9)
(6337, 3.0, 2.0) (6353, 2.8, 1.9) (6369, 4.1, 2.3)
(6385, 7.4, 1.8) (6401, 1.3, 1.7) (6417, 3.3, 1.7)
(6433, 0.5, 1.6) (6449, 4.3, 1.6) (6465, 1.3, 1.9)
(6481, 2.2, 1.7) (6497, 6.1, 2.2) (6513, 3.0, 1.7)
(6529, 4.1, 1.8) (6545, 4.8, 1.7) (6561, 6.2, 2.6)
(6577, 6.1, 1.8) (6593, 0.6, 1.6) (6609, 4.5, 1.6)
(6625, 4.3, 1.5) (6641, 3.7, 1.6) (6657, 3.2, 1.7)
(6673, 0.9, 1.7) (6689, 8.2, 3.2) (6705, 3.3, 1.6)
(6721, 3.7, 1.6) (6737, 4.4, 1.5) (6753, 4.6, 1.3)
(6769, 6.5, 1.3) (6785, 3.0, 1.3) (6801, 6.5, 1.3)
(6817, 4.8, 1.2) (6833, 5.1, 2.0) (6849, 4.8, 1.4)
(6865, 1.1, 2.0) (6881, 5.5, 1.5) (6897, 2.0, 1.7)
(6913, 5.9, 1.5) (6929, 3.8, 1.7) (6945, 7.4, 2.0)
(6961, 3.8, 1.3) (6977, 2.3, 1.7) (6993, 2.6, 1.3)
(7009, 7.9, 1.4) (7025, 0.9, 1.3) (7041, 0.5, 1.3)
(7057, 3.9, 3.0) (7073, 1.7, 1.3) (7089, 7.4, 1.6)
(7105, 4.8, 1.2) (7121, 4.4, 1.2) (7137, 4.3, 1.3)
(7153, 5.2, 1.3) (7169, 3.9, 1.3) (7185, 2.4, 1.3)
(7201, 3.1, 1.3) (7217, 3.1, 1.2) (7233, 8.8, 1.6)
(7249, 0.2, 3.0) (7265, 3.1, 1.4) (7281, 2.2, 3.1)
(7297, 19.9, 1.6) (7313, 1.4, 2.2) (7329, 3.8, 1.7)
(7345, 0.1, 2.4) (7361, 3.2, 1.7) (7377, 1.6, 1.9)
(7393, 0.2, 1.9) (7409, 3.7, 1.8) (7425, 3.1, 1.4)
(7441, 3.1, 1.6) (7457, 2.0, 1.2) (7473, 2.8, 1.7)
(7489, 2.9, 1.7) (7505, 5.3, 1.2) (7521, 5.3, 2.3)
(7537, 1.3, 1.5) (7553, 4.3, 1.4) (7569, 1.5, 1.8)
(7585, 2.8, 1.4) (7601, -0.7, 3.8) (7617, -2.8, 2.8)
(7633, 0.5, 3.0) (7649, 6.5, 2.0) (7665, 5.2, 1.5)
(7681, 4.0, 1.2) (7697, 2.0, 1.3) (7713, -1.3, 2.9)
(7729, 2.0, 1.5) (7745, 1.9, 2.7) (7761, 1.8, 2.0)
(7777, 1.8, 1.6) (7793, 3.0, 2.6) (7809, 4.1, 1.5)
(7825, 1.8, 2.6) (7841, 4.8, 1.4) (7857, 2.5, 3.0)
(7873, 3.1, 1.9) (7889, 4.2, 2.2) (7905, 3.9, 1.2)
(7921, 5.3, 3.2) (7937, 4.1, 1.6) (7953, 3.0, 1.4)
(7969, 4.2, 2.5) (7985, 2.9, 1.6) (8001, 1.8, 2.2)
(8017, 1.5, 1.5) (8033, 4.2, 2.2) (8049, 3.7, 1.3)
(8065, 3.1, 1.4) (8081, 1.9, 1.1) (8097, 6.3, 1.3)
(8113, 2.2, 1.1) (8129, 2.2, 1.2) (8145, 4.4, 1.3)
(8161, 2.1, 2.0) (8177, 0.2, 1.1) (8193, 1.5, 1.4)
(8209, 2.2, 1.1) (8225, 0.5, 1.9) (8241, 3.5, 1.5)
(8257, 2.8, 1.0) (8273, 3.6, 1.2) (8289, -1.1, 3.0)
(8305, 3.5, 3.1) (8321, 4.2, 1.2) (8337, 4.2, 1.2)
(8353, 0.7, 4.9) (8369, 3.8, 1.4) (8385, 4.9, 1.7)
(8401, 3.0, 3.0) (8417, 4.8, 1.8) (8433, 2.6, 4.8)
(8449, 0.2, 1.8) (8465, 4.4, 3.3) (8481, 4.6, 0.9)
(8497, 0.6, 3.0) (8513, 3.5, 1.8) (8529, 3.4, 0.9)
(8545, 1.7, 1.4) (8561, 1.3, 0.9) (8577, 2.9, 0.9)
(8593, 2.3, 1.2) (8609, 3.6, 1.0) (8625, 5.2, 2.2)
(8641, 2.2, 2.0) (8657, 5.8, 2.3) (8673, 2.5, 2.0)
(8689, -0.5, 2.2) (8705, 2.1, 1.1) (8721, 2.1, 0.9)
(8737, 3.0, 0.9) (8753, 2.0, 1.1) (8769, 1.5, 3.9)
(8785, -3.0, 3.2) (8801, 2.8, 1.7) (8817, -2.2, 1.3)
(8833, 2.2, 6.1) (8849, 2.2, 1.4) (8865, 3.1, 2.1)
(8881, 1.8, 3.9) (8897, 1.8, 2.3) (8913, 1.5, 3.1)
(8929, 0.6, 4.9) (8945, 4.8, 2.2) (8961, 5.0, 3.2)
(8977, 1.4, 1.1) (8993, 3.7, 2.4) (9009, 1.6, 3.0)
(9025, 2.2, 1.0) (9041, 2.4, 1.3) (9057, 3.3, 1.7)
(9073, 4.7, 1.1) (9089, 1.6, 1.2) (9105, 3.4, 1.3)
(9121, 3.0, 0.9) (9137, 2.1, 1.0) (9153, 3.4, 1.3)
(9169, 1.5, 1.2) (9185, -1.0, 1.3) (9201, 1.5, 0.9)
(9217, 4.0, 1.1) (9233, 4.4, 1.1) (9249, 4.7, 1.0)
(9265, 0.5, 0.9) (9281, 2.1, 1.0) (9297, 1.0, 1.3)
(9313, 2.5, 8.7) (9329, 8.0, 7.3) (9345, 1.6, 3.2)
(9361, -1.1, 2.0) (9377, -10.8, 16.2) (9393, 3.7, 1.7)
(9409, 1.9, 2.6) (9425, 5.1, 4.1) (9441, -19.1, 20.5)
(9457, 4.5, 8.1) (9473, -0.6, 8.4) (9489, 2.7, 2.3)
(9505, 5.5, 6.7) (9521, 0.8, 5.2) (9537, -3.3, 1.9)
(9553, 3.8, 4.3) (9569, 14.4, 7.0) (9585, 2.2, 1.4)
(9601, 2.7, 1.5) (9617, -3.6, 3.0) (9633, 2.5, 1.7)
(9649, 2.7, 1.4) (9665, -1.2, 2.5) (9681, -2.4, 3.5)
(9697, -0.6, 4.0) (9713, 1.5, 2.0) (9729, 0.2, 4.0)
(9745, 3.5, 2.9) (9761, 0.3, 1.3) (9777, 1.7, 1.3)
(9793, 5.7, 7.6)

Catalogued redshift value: 0.457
